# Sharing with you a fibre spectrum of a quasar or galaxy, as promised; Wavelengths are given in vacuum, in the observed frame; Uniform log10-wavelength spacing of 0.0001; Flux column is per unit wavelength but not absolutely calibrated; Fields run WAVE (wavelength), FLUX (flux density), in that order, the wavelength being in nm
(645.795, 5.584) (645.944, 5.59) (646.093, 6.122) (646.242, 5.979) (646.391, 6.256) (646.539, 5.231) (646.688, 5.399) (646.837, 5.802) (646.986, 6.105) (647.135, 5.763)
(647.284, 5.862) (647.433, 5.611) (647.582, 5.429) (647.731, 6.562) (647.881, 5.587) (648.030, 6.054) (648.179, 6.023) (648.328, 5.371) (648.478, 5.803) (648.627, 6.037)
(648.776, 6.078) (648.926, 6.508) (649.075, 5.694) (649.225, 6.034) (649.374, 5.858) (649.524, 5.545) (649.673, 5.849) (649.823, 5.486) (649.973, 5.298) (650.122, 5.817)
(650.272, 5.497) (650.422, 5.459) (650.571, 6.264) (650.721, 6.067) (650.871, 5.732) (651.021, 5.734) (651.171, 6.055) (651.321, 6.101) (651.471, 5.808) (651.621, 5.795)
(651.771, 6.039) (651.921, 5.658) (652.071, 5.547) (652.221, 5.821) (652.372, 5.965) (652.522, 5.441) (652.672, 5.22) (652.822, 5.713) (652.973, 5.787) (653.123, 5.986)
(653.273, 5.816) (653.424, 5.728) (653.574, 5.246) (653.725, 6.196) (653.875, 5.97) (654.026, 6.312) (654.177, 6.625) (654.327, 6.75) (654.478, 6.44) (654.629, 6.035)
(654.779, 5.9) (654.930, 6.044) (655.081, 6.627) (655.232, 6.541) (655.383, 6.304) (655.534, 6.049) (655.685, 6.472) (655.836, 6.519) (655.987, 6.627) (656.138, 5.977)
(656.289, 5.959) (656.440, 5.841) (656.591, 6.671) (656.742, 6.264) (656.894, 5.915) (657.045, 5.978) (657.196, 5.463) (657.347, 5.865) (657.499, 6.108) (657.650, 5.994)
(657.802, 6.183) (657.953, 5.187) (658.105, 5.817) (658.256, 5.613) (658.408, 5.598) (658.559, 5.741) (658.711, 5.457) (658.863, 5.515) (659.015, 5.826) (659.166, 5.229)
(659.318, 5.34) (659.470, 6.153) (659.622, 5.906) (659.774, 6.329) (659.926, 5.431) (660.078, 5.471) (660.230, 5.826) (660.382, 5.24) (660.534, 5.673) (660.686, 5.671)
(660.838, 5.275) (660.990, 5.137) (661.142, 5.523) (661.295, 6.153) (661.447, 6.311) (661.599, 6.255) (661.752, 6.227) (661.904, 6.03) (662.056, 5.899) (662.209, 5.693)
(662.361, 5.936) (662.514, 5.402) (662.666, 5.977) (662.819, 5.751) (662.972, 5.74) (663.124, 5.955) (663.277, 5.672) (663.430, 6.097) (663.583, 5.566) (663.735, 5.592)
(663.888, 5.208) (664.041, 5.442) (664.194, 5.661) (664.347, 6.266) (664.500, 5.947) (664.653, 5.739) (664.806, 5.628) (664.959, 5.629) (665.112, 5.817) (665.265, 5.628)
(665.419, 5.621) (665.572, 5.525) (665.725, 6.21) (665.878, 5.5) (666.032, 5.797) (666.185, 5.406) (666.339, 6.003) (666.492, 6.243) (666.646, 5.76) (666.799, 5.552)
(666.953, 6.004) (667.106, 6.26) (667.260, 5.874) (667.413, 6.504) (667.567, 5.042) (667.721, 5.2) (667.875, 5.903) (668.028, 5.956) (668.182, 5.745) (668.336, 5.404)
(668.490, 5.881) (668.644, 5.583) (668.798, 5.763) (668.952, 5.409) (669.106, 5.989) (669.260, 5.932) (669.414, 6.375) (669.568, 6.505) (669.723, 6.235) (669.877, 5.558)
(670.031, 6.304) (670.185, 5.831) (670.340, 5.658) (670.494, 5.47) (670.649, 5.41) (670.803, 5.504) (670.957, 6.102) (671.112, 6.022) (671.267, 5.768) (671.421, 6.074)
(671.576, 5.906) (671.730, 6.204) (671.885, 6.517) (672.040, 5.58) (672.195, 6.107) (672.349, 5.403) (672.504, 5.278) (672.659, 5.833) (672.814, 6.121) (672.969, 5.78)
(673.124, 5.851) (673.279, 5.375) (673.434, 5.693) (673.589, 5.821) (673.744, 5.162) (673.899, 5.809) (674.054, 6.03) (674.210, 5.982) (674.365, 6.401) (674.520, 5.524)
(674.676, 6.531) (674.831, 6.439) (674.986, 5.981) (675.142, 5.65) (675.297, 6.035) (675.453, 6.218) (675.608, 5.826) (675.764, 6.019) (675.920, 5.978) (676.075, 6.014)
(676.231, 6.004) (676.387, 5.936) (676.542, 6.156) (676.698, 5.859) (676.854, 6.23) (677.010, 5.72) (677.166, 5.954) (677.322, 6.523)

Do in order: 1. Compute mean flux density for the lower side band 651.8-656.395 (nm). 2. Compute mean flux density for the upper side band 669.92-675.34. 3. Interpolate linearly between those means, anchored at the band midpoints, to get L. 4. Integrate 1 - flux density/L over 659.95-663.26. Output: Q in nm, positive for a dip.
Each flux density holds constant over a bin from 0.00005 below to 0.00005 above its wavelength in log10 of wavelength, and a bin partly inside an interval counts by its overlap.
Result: 0.11 nm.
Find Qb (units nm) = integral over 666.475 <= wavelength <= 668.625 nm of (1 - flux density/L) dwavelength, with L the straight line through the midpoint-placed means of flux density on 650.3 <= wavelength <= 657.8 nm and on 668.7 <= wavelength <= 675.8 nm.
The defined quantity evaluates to 0.05 nm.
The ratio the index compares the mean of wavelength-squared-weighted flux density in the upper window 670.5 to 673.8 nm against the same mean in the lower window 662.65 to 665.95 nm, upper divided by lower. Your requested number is 1.0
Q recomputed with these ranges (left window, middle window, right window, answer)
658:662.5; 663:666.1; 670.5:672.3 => 0.04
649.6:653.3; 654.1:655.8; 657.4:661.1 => -0.19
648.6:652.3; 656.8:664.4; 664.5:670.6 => 0.09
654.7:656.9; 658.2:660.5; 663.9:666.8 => 0.16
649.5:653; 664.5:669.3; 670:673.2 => 0.04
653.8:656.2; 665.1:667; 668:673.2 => 0.07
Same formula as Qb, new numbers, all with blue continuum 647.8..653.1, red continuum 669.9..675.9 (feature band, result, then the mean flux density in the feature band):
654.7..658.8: -0.15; 6.02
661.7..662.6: 0.00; 5.86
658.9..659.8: 0.01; 5.75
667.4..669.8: 0.01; 5.82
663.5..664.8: 0.04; 5.68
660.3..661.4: 0.05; 5.55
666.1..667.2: -0.01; 5.89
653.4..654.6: -0.08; 6.17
